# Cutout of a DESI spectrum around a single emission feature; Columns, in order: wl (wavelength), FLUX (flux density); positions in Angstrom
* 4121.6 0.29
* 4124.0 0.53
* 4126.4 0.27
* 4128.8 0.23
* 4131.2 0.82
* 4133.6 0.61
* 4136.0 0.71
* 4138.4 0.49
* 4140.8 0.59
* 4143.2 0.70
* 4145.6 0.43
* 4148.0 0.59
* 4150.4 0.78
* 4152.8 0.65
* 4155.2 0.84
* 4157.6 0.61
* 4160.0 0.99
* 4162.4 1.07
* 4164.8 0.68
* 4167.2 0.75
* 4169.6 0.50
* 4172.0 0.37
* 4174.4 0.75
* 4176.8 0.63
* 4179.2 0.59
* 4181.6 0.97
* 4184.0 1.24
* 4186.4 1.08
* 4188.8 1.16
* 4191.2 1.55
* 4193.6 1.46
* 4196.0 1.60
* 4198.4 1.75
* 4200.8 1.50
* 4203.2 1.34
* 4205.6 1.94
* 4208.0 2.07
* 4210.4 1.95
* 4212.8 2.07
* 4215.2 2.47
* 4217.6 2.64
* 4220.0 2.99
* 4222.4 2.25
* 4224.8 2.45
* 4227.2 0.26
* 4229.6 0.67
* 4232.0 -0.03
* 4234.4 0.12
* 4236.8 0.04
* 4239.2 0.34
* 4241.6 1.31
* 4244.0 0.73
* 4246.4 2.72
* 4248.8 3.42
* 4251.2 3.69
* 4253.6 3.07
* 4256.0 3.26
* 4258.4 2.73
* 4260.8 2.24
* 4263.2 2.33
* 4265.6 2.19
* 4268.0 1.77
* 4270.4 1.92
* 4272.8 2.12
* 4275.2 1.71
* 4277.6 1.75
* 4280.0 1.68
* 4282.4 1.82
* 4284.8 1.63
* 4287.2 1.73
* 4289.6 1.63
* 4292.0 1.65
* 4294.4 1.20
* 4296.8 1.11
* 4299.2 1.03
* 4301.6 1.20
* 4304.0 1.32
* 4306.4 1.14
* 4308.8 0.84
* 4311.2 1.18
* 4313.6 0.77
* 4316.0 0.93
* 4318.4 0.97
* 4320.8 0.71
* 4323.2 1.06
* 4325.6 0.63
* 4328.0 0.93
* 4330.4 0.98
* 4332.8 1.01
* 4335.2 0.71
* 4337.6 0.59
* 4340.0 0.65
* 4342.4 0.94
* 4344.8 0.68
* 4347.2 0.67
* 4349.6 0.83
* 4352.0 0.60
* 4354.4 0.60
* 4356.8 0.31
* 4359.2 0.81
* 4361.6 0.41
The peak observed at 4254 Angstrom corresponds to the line C IV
